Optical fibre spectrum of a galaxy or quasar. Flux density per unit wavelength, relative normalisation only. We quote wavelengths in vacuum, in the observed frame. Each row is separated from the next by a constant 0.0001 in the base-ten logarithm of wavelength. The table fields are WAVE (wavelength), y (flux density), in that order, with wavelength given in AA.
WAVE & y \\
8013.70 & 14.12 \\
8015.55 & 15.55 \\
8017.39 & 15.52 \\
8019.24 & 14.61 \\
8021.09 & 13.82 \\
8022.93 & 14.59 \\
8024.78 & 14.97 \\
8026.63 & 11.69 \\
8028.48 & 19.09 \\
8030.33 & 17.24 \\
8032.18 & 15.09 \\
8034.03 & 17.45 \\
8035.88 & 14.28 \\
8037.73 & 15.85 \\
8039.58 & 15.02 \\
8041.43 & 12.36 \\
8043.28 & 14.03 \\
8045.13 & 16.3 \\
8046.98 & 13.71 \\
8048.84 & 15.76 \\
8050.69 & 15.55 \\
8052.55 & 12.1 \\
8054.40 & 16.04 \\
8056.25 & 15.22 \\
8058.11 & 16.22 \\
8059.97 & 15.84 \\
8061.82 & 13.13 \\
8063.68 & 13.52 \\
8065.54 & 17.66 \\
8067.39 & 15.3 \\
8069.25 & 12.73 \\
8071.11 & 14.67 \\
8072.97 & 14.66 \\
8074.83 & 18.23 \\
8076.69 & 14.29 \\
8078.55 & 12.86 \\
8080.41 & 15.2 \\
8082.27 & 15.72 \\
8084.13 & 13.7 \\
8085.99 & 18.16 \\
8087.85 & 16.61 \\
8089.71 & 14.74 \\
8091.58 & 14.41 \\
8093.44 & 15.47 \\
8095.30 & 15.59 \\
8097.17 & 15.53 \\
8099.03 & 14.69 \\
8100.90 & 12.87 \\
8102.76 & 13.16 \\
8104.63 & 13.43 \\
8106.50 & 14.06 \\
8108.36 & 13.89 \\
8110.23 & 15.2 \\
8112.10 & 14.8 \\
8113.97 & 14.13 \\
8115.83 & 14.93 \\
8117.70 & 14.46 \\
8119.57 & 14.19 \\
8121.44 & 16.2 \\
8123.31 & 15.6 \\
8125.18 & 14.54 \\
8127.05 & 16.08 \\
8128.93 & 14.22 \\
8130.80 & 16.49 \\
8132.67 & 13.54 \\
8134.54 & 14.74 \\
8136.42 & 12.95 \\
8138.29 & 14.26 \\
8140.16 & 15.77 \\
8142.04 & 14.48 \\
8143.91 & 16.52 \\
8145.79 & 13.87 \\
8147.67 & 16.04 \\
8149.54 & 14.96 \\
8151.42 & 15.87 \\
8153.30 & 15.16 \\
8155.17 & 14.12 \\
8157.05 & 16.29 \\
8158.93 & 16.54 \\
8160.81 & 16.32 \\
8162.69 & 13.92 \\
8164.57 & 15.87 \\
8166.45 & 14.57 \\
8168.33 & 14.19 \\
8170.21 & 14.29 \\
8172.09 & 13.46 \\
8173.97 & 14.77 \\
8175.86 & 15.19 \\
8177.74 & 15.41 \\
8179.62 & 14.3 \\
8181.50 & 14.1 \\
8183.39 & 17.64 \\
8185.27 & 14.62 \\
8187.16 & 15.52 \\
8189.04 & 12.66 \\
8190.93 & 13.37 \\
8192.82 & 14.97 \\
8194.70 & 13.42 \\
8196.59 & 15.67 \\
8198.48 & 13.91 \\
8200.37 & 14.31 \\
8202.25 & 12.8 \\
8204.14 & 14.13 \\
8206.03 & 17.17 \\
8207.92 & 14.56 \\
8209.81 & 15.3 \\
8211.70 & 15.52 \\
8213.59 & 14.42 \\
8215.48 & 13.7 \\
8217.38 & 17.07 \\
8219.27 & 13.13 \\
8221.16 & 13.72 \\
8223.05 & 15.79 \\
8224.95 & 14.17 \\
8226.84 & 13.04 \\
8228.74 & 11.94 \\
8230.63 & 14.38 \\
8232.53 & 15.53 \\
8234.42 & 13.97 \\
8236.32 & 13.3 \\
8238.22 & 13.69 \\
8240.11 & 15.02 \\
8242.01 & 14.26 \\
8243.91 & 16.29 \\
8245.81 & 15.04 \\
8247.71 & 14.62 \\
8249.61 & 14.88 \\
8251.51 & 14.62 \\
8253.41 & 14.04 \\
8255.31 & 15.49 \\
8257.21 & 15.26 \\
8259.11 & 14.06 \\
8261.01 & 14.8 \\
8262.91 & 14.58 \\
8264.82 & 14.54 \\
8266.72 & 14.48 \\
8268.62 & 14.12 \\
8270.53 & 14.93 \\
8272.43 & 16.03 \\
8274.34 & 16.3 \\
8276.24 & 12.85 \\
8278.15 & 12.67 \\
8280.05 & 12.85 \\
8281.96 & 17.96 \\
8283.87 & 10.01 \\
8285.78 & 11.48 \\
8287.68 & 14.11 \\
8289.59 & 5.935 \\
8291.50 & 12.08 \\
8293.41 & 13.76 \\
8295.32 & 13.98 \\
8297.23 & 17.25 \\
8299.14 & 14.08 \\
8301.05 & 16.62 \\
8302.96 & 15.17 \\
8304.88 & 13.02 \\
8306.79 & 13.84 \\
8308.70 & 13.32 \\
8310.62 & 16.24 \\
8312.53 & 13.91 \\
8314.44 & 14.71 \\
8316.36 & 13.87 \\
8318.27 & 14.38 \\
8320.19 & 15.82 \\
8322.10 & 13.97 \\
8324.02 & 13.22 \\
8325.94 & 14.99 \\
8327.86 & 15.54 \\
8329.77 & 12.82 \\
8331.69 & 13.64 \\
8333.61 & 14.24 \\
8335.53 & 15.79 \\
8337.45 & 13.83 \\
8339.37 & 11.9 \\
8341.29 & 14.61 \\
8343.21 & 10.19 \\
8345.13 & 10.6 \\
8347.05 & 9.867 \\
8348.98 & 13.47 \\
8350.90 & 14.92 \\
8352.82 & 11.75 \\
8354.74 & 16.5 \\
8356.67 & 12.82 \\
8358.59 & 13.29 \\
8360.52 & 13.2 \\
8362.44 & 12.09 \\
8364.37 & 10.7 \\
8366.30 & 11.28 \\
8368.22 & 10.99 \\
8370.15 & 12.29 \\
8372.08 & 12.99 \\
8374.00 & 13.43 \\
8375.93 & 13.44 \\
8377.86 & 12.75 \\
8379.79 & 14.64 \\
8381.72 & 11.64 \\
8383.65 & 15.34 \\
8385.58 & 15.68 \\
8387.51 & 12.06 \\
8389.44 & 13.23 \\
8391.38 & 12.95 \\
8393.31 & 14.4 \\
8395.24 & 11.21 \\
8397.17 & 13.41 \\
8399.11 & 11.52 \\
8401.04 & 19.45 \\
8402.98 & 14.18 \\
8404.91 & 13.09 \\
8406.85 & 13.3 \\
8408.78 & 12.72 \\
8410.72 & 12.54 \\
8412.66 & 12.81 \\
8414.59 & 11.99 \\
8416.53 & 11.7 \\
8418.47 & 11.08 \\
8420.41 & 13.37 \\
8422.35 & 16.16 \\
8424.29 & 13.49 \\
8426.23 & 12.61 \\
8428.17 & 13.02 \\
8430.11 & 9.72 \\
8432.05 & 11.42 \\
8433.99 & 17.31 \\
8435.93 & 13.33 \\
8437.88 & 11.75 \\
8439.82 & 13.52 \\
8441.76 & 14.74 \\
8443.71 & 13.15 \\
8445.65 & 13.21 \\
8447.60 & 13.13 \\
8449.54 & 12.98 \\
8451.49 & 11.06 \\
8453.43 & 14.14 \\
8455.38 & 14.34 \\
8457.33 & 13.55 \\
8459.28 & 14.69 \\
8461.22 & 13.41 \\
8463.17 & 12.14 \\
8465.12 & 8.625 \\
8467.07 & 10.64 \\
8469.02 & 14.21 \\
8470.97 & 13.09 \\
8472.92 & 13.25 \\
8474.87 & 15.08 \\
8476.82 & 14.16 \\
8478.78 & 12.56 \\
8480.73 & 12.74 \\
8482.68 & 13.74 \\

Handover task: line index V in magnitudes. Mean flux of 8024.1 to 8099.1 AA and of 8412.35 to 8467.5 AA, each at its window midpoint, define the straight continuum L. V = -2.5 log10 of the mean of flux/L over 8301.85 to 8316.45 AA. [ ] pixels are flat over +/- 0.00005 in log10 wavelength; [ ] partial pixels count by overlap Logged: -0.049 mag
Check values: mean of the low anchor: 15.1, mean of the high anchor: 12.9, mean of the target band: 14.3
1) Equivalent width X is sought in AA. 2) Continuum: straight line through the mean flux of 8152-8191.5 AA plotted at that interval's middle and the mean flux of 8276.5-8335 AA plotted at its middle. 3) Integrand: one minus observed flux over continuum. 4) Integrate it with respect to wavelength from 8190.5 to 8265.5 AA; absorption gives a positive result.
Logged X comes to -0.3 AA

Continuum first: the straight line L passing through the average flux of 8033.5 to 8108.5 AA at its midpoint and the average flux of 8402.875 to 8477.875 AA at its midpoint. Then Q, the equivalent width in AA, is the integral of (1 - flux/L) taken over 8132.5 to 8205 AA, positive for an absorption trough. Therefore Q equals -1.8 AA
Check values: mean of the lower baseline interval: 14.9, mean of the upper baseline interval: 13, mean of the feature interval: 14.7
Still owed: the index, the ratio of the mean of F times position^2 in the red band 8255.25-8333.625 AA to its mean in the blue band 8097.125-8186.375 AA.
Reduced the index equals 0.99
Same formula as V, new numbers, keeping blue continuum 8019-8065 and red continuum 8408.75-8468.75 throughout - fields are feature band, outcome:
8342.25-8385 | 0.05 mag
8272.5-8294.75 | 0.07 mag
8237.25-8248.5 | -0.07 mag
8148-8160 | -0.08 mag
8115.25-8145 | -0.03 mag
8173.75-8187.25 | -0.07 mag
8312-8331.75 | -0.06 mag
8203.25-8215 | -0.08 mag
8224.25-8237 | 0.02 mag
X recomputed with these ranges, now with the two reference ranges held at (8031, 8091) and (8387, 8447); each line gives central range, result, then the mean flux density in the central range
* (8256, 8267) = -0.5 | 14.7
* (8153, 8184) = -1.2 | 15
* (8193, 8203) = 0.2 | 14.1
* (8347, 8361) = 0.1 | 13.4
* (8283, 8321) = 0.3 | 13.7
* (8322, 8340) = -0.5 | 14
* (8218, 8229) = 0.3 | 13.8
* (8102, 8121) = 0.7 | 14.3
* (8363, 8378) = 1.4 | 12.2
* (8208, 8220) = -0.5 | 14.9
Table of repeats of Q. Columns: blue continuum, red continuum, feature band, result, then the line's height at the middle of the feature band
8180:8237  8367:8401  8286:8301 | 0.7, 13.9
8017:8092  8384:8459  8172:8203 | -0.2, 14.4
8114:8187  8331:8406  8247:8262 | -0.6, 14.1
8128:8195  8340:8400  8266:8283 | -1.1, 13.7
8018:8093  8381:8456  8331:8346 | 0.6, 13.6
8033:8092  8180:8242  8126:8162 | -1.1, 14.7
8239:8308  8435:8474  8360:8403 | 1.0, 13.5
